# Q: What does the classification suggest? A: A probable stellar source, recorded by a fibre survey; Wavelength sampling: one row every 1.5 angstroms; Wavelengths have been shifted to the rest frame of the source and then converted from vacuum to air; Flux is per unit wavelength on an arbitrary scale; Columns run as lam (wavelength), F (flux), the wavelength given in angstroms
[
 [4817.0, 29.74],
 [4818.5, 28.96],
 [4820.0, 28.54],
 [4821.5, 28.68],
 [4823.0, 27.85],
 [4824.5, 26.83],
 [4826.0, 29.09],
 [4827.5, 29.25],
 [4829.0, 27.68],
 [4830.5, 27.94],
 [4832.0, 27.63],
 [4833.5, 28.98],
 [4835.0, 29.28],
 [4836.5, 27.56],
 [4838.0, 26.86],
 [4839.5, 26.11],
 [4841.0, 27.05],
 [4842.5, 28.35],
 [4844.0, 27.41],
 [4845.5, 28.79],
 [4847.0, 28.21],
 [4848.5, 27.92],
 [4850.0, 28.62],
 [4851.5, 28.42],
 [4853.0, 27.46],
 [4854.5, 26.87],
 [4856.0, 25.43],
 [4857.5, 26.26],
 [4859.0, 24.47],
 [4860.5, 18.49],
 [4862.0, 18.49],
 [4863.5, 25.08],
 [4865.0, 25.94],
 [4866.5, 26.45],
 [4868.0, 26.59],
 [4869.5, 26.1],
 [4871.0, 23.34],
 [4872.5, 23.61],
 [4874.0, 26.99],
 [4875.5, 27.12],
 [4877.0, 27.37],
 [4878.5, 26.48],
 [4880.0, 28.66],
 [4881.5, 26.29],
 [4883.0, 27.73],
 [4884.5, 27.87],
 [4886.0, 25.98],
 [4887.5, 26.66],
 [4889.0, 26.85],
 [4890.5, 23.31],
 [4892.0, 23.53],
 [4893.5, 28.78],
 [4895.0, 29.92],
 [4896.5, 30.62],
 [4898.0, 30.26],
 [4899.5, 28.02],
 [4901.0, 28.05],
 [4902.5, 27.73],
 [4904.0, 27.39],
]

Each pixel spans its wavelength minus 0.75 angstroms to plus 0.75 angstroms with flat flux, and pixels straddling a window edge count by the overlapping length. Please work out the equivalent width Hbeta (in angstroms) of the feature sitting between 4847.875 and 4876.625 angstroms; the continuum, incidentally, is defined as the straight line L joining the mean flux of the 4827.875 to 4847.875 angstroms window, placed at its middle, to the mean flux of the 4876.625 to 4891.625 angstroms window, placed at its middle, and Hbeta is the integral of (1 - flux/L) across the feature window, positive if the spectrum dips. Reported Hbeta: 1.8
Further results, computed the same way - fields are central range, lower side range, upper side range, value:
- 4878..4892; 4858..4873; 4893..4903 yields 0.26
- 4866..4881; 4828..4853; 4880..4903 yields 0.74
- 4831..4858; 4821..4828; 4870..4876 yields -0.61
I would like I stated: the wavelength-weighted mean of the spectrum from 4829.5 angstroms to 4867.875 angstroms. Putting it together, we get 26.6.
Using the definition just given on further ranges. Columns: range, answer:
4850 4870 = 25.2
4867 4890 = 26.5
